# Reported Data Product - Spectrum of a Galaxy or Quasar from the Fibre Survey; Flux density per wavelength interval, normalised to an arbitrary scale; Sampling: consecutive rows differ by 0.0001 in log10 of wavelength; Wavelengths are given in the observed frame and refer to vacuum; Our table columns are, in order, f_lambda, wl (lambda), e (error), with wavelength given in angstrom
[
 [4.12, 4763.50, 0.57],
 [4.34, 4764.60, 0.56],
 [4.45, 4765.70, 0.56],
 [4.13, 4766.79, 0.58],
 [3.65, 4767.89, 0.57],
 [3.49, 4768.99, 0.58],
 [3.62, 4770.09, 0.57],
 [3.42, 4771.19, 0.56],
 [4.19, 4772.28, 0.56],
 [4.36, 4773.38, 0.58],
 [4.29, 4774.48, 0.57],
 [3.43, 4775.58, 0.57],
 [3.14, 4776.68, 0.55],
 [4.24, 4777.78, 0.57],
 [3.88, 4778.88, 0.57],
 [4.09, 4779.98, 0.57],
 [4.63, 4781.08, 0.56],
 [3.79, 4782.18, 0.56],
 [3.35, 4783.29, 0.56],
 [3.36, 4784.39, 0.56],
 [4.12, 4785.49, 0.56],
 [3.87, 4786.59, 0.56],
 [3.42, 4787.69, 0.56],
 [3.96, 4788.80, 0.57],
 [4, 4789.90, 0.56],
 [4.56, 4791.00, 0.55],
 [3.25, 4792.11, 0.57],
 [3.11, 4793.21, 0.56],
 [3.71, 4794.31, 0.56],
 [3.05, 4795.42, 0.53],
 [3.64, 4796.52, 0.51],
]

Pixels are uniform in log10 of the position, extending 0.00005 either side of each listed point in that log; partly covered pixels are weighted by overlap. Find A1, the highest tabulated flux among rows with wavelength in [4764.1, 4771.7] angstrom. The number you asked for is 4.45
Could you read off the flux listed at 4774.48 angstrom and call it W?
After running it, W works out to 4.29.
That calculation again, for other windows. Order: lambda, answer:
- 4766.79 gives 4.13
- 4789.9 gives 4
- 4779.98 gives 4.09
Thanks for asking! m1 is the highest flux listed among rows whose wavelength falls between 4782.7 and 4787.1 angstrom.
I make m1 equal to 4.12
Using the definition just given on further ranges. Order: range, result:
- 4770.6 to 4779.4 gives 4.36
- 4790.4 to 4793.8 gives 4.56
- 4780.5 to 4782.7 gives 4.63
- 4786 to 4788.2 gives 3.87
